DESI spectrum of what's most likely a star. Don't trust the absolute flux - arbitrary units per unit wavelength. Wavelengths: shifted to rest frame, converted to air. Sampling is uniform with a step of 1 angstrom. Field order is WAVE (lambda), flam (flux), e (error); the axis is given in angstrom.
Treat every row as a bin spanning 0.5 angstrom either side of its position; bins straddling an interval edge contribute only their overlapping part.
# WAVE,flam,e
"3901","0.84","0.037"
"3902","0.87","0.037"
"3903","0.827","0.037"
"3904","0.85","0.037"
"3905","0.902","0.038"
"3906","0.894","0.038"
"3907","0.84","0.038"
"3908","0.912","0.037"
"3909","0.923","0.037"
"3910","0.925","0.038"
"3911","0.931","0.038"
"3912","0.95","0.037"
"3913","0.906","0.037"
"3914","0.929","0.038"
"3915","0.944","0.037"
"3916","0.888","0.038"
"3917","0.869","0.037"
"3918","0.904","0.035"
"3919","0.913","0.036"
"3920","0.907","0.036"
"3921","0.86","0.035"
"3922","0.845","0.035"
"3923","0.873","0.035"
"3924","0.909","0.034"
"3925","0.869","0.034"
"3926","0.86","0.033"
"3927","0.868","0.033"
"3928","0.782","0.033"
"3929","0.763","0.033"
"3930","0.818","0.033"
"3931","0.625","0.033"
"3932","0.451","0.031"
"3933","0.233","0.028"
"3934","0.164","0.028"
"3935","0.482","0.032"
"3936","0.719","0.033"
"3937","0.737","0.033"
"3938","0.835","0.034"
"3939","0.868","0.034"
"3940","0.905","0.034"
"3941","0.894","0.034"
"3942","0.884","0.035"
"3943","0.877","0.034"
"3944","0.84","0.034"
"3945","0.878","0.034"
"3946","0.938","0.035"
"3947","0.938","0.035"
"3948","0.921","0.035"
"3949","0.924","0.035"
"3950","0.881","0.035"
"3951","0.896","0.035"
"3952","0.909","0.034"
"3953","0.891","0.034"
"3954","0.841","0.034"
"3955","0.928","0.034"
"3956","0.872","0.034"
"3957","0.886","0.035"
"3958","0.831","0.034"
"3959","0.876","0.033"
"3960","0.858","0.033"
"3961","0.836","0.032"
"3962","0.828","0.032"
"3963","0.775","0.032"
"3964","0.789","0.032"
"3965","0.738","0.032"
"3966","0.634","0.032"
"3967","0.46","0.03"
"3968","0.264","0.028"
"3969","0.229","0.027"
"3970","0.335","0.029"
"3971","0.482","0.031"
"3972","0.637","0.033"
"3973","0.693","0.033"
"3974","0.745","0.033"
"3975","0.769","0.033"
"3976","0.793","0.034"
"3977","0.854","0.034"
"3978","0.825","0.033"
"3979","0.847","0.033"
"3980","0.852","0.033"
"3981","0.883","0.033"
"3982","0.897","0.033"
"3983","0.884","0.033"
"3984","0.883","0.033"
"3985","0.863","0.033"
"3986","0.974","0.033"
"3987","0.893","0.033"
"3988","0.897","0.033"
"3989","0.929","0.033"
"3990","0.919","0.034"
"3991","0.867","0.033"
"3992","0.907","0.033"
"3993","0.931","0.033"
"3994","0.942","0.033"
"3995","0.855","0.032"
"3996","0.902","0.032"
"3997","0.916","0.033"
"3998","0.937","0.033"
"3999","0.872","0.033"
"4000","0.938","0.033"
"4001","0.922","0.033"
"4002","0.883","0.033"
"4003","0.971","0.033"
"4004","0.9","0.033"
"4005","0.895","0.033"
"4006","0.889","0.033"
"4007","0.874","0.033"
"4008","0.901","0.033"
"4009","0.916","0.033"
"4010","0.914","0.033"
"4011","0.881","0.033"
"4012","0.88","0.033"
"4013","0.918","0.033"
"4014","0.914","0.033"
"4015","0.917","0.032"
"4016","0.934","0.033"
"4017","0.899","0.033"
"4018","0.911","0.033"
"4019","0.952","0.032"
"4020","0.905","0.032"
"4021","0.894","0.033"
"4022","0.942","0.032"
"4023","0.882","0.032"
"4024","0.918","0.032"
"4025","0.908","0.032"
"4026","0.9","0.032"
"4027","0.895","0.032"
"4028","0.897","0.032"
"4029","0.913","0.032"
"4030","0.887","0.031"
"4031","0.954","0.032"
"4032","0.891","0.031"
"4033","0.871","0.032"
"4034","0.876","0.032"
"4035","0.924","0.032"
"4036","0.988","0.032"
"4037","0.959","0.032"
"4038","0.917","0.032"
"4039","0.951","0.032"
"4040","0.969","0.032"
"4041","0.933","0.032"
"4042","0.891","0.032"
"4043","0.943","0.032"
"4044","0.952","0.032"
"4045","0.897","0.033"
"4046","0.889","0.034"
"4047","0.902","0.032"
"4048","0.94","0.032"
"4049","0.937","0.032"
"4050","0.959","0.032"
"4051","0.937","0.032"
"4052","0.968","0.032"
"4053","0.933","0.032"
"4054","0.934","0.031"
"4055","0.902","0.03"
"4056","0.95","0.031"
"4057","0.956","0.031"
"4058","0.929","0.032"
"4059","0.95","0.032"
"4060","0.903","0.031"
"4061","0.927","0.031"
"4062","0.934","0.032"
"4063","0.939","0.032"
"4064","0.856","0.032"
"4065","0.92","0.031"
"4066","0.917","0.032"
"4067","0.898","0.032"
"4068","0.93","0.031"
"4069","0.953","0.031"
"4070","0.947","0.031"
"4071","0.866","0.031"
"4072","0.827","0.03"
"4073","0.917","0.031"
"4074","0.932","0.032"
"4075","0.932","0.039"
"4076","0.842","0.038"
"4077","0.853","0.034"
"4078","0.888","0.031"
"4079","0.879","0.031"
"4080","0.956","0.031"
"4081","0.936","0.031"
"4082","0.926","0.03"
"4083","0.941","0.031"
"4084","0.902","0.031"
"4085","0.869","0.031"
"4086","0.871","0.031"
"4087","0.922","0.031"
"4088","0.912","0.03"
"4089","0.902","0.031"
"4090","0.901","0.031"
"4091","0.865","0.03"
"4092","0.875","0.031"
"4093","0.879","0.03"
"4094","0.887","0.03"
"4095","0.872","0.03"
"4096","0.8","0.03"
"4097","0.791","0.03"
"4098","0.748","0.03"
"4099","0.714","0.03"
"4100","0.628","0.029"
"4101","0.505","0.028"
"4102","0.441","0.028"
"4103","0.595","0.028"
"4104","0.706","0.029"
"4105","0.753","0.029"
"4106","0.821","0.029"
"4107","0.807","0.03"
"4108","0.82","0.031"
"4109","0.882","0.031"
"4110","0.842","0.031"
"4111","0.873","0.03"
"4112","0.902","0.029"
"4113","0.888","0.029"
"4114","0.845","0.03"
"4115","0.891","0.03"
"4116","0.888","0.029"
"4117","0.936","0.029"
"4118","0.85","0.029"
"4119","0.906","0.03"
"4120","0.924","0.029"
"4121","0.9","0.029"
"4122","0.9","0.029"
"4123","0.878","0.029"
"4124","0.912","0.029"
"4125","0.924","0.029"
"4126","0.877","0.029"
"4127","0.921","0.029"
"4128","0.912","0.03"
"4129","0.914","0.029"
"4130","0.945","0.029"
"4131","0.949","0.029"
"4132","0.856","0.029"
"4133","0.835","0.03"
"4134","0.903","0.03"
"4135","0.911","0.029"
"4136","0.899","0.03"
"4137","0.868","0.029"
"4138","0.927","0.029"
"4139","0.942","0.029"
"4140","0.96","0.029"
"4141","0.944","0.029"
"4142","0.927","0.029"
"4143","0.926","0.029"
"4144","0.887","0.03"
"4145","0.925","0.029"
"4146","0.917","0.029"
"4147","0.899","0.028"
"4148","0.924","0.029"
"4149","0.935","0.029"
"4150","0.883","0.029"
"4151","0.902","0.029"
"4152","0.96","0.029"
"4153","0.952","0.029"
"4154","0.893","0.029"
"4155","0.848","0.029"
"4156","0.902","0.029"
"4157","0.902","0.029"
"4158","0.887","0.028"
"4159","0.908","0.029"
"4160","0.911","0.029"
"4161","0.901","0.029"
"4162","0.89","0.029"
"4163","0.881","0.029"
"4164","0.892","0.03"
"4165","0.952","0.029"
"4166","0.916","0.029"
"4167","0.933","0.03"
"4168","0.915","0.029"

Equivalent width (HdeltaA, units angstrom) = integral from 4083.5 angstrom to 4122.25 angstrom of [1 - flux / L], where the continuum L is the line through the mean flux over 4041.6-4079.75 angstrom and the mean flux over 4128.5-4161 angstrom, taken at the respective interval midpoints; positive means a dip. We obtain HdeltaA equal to 3.7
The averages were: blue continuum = 0.917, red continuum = 0.911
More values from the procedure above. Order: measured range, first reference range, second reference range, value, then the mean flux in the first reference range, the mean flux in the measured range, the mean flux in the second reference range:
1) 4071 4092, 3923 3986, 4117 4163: -0.8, 0.768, 0.897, 0.907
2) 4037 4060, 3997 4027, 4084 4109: -2.0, 0.909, 0.933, 0.791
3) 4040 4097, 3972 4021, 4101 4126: -3.9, 0.886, 0.91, 0.831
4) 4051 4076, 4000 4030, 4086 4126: -1.6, 0.908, 0.92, 0.829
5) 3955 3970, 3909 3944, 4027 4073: 2.4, 0.802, 0.701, 0.922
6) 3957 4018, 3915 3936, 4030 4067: 1.1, 0.748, 0.825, 0.927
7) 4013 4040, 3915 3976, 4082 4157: -3.4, 0.767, 0.916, 0.867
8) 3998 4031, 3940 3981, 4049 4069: -1.8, 0.782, 0.908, 0.929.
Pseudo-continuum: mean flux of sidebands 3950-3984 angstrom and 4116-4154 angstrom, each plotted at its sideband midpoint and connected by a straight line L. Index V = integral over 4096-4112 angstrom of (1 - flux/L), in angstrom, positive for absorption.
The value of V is 2.7 angstrom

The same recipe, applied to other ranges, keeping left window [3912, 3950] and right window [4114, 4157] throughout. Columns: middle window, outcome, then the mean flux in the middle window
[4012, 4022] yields -0.8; 0.915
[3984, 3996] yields -1.0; 0.906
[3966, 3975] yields 3.5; 0.505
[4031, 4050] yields -1.4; 0.926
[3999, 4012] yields -0.9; 0.905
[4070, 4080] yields -0.1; 0.889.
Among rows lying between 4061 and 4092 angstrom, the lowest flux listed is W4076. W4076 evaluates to 0.827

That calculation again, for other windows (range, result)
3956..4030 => 0.229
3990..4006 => 0.855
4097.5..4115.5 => 0.441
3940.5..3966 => 0.634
